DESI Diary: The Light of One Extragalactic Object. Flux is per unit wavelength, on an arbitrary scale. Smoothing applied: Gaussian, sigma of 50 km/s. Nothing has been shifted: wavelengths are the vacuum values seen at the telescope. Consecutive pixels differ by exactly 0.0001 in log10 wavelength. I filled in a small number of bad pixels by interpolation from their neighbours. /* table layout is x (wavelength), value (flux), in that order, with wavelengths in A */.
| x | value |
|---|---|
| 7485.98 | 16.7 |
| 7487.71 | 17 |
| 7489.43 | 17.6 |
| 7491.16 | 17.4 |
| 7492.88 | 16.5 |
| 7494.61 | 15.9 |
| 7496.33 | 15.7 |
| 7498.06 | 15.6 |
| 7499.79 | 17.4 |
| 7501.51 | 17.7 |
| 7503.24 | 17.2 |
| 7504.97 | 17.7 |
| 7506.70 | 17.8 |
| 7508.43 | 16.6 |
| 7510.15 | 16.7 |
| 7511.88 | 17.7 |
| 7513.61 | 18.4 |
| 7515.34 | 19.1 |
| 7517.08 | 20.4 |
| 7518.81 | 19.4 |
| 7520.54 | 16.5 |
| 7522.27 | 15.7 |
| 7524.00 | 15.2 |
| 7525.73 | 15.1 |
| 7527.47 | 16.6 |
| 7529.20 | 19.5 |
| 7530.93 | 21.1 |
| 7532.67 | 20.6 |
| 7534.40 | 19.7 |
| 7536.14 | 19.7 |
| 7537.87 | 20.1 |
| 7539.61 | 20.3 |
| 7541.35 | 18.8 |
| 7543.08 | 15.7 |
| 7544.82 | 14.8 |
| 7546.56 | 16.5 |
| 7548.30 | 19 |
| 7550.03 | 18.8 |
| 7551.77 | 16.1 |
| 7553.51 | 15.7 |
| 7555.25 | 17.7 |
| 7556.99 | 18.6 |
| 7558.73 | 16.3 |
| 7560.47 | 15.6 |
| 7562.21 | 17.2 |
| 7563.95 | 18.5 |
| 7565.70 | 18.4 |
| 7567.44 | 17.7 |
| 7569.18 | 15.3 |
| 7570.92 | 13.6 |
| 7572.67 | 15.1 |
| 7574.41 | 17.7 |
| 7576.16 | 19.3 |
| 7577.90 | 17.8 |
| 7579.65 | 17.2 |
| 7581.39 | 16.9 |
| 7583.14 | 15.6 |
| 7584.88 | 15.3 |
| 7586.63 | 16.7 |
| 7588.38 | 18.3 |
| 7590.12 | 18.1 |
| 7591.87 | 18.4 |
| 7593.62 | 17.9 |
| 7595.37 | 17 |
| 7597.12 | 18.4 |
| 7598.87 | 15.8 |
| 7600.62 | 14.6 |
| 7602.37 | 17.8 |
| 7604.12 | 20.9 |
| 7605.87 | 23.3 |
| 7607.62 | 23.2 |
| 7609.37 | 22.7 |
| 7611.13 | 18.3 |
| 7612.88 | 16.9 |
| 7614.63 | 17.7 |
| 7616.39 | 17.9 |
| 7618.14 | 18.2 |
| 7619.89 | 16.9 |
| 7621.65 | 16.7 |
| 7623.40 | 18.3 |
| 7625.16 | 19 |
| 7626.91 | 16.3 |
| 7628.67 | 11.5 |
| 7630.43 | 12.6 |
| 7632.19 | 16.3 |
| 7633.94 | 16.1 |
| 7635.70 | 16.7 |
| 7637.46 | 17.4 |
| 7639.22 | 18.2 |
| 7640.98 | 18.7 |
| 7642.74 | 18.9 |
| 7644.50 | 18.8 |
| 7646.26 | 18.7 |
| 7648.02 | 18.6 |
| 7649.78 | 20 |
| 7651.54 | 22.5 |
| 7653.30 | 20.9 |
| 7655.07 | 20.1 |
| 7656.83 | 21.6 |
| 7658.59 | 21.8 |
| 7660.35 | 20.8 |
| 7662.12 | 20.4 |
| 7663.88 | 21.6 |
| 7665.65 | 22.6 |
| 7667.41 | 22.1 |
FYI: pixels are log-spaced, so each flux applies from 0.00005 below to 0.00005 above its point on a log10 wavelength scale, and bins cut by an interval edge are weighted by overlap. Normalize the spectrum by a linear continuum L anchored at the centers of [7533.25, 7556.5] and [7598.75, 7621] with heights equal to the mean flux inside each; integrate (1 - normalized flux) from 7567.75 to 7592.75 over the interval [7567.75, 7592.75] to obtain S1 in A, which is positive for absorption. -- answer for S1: 2.2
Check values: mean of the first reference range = 18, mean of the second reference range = 18.9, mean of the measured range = 16.8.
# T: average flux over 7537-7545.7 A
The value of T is 17.9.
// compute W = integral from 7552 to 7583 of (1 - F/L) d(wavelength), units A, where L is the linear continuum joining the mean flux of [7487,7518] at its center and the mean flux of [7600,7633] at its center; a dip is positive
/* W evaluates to 1.3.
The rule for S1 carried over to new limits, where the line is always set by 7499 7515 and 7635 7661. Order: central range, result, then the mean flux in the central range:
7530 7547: -0.8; 18.8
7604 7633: 1.8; 18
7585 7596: 0.7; 17.6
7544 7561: 1.2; 16.9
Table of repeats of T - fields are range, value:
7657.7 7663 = 21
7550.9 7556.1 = 16.5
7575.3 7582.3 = 17.8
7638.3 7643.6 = 18.6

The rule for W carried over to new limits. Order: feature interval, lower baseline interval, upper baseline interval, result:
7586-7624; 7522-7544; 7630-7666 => 1.1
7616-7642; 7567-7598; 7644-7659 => 3.4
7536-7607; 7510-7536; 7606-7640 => 1.6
